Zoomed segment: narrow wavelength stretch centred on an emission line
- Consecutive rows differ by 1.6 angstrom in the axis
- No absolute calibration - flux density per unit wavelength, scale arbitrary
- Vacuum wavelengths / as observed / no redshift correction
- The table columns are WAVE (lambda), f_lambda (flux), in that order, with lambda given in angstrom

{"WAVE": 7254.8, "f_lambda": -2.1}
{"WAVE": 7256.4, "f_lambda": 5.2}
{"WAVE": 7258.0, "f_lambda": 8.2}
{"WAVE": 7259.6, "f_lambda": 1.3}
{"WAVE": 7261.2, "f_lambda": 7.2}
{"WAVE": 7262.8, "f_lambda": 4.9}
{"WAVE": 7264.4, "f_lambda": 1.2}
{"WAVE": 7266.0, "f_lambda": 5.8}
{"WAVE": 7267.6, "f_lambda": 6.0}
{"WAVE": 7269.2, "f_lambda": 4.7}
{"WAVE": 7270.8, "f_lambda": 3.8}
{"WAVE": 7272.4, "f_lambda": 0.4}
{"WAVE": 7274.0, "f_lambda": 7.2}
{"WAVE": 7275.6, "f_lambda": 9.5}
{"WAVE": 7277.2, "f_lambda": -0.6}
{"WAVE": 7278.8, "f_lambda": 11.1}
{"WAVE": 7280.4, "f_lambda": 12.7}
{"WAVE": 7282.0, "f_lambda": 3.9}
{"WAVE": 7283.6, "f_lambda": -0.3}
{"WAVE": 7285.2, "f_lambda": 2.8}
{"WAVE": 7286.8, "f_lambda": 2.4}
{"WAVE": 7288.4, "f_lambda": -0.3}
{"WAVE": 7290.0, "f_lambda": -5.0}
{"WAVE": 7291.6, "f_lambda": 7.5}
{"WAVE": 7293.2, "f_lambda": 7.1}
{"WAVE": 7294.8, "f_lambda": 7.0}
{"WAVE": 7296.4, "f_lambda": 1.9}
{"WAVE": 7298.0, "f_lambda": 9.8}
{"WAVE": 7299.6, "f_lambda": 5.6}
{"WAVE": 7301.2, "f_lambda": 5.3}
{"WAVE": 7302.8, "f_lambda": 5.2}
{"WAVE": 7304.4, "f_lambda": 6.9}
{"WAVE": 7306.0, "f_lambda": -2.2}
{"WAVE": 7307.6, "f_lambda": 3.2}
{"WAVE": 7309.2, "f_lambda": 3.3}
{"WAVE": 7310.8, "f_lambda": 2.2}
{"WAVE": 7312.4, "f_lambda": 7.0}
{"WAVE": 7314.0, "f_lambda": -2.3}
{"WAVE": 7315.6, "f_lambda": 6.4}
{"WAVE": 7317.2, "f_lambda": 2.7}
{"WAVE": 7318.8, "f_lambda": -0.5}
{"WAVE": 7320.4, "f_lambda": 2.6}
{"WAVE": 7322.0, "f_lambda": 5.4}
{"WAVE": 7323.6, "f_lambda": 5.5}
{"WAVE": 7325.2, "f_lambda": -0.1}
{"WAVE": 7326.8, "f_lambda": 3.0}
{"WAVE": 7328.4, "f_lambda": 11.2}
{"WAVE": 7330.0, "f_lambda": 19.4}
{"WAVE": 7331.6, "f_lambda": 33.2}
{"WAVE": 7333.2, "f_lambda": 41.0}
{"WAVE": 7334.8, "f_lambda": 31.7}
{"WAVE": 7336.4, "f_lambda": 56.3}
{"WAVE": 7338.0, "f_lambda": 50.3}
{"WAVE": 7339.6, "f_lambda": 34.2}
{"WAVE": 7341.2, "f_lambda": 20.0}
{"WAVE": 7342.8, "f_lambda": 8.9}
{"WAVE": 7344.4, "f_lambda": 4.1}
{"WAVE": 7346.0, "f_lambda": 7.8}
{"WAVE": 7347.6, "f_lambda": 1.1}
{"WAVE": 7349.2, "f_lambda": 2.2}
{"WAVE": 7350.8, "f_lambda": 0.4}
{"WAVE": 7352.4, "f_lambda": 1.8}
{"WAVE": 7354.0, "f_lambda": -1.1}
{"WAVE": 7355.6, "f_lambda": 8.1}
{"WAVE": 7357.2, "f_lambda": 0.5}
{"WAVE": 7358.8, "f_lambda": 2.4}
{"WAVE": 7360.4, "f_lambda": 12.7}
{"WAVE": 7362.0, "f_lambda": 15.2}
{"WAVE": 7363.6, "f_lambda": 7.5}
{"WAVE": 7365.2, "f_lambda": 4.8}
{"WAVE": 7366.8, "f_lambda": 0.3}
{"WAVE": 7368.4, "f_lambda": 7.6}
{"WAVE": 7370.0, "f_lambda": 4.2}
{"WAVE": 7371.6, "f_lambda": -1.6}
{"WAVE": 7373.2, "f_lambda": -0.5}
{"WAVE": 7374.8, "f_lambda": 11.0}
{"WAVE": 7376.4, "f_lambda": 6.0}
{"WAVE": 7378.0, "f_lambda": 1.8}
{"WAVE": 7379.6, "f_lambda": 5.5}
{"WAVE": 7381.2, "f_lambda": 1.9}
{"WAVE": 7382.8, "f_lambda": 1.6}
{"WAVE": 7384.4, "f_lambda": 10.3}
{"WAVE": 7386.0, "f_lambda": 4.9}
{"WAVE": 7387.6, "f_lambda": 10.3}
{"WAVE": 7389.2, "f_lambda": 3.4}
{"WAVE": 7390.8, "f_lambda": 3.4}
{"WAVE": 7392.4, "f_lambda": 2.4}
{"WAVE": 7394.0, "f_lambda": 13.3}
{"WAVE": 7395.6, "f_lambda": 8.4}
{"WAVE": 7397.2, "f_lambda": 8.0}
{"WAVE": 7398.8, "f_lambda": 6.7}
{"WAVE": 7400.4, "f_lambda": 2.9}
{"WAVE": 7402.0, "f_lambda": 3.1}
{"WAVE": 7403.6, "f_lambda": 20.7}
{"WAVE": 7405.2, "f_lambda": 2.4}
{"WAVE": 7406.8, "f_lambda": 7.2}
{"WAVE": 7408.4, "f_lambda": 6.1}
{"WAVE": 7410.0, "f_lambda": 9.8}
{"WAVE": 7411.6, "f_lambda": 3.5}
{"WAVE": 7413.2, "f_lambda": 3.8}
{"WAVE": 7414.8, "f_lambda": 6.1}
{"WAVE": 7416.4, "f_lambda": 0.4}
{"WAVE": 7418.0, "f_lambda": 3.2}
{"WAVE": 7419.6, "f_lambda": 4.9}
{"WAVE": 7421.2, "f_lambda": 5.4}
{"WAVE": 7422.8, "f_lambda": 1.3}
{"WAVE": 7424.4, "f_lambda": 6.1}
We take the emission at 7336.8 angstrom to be [O II] 3727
